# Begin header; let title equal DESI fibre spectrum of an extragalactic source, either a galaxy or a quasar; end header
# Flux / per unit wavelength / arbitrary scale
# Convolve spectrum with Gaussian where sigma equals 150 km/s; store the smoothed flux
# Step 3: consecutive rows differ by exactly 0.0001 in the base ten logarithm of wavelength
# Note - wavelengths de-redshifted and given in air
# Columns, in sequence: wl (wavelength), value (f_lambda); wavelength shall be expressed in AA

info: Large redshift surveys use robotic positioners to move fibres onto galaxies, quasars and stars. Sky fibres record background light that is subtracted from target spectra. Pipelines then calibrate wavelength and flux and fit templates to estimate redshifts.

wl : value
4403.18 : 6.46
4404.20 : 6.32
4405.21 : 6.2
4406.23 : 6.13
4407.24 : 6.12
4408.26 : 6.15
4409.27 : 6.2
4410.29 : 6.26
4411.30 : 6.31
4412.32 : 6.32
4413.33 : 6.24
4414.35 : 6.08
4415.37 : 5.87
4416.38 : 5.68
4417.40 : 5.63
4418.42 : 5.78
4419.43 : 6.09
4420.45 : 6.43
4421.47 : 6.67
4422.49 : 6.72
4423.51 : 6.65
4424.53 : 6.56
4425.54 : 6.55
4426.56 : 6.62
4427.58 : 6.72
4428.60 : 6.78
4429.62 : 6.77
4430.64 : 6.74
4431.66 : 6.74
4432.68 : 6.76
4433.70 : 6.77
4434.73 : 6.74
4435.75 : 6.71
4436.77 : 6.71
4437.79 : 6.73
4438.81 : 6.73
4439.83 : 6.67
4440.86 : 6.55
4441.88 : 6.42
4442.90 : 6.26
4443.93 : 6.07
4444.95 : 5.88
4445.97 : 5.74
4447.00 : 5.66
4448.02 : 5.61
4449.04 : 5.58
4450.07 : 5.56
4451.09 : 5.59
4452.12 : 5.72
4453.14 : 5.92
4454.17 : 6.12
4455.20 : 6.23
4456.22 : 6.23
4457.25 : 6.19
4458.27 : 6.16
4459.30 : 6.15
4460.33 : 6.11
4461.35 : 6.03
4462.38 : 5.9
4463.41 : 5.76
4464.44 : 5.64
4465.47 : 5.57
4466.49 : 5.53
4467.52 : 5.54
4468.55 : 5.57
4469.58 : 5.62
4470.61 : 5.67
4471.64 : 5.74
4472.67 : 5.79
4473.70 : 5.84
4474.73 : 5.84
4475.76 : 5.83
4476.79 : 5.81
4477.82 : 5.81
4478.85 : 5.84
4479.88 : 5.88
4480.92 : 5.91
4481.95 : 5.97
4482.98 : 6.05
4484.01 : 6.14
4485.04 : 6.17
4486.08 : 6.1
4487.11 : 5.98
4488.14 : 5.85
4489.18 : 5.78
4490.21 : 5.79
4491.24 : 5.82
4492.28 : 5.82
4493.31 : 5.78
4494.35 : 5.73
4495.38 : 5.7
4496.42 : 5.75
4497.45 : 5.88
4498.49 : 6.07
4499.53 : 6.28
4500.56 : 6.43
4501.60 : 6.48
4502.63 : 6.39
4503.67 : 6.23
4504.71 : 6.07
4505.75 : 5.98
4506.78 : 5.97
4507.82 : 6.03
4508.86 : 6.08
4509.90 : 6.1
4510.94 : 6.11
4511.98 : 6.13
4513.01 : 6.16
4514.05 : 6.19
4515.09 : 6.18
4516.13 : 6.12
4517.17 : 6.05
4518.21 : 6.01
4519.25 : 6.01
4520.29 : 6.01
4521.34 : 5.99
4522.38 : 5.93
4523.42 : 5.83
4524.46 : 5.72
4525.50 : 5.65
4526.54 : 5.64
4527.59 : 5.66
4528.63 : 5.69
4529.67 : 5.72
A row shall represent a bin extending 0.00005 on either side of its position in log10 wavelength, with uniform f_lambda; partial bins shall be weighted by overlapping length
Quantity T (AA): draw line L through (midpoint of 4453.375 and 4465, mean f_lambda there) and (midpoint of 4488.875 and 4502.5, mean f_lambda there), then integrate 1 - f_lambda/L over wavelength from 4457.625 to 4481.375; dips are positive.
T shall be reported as 0.83 AA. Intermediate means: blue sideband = 6.04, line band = 5.81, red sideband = 5.97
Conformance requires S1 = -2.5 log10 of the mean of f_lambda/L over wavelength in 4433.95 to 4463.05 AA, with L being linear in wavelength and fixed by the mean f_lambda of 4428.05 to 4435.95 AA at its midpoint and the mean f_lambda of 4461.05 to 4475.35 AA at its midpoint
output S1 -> 0.02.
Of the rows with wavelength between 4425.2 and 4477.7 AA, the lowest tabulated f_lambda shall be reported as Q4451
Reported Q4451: 5.53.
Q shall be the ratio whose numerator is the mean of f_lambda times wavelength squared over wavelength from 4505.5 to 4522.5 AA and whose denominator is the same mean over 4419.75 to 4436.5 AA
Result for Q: 0.9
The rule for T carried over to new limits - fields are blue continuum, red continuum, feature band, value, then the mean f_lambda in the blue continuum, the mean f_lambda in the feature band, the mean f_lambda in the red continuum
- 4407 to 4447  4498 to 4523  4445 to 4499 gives 3.4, 6.39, 5.85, 6.12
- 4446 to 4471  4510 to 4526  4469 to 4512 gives -0.2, 5.82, 5.96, 6.01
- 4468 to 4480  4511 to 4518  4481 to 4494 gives -0.1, 5.77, 5.94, 6.14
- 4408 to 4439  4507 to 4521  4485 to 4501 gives 0.6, 6.44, 5.92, 6.08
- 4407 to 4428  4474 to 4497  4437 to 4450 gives -0.1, 6.27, 6.15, 5.88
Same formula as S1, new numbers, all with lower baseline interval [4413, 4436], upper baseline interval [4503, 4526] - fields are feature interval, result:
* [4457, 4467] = 0.07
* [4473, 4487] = 0.04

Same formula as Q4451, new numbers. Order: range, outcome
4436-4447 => 5.66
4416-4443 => 5.63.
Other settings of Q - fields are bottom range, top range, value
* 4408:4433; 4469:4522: 0.97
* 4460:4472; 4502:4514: 1.09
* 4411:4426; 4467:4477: 0.94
